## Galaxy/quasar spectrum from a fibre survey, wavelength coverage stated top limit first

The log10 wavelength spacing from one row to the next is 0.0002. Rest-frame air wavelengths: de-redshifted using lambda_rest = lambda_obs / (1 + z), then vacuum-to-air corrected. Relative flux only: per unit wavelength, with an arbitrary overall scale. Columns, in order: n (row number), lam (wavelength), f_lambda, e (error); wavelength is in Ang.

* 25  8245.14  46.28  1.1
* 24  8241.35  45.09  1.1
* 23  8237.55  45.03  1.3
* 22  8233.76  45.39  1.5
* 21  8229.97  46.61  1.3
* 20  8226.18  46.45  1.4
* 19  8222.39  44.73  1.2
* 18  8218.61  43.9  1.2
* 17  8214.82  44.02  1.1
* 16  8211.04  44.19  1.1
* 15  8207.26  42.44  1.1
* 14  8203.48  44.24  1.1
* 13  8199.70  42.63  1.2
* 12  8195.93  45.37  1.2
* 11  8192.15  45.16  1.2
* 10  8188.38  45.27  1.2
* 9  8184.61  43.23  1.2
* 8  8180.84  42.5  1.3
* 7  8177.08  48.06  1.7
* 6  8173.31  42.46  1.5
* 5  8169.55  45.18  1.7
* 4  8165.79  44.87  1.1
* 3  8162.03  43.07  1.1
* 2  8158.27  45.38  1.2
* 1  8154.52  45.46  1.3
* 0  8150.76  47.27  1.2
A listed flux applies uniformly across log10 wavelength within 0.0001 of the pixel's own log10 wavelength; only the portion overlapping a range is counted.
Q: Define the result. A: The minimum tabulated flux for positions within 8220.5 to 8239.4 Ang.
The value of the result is 44.73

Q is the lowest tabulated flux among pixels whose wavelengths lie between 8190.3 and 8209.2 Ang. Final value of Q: 42.44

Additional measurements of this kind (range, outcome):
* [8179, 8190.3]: 42.5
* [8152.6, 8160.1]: 45.38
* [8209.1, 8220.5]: 43.9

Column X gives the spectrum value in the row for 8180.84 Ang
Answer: 42.5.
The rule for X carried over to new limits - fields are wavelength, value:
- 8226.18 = 46.45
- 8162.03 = 43.07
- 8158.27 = 45.38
